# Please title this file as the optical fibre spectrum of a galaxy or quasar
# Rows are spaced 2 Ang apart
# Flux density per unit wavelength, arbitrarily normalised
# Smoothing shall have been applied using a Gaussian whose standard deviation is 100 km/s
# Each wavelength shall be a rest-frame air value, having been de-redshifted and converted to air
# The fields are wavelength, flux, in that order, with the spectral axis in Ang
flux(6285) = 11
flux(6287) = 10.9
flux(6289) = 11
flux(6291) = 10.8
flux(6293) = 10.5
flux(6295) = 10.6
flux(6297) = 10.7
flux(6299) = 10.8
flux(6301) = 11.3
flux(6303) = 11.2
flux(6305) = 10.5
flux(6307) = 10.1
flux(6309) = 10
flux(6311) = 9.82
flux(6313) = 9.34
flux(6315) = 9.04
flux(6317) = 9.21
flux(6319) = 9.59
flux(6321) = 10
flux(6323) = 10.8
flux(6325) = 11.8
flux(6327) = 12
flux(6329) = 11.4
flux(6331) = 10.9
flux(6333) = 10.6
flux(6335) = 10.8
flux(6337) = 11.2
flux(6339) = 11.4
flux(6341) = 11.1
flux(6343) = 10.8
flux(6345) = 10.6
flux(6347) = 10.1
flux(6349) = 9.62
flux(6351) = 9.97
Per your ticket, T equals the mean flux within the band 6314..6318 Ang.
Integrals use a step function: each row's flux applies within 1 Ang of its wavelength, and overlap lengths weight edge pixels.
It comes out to 9.12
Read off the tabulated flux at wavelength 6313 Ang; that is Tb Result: 9.34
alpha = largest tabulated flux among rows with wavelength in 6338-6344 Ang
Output 11.4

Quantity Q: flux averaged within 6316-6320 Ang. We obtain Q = 9.4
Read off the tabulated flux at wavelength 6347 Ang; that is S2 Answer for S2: 10.1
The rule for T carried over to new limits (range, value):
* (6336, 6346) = 11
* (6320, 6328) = 11.2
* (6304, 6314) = 9.95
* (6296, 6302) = 10.9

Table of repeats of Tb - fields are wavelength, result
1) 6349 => 9.62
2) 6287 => 10.9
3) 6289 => 11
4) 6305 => 10.5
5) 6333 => 10.6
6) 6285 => 11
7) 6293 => 10.5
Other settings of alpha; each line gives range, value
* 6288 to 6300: 11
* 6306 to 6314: 10.1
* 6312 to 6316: 9.34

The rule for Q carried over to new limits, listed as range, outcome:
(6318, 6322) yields 9.79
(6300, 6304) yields 11.2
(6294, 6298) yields 10.6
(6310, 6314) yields 9.58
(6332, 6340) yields 11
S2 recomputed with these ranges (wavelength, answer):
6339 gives 11.4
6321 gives 10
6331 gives 10.9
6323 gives 10.8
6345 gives 10.6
